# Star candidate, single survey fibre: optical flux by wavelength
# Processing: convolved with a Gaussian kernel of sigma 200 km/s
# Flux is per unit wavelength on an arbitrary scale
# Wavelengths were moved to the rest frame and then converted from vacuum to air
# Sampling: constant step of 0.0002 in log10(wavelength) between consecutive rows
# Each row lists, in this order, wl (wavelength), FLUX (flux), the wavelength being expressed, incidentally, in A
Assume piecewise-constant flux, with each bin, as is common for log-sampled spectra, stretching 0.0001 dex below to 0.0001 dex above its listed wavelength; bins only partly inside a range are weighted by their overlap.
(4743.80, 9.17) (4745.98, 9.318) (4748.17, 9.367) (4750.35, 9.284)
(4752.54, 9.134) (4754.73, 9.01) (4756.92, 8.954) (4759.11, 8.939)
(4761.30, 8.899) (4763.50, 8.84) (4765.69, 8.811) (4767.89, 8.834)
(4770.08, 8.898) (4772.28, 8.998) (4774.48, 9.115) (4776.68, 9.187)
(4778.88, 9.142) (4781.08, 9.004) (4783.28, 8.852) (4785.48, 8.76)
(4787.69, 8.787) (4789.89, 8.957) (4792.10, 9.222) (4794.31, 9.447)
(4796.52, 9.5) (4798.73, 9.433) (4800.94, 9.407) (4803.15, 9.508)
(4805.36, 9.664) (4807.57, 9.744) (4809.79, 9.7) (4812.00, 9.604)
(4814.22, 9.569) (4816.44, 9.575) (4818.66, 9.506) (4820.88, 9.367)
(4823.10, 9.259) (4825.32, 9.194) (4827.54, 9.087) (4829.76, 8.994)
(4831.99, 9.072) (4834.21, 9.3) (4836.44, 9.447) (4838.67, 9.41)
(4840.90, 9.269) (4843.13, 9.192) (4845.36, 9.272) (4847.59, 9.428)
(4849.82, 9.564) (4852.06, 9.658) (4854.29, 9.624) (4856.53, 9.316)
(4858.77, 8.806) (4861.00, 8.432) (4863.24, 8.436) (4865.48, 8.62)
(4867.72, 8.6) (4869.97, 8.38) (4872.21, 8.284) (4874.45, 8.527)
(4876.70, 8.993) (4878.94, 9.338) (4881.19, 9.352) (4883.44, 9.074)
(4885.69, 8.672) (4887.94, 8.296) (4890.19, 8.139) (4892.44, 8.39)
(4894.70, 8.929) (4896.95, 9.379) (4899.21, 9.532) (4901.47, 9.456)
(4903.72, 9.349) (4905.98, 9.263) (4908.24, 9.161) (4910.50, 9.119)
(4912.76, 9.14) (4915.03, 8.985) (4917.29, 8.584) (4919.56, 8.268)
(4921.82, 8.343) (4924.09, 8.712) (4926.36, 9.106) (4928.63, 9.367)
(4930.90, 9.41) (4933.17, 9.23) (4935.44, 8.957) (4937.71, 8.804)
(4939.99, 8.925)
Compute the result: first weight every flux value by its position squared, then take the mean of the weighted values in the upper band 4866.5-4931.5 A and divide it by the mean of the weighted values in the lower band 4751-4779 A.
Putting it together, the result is 1.05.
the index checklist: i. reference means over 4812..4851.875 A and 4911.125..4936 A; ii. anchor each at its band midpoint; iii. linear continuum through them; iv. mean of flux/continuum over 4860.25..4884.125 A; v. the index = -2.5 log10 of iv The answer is 0.05 mag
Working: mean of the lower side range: 9.34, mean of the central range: 8.73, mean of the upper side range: 8.92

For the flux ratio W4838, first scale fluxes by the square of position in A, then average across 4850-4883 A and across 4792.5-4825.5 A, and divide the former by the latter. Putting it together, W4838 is 1.0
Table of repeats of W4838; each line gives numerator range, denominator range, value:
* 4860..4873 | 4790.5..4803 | 0.93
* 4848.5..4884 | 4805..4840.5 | 0.97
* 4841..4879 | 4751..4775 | 1.04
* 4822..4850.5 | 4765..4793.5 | 1.06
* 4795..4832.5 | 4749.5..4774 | 1.08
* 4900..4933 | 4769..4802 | 1.05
